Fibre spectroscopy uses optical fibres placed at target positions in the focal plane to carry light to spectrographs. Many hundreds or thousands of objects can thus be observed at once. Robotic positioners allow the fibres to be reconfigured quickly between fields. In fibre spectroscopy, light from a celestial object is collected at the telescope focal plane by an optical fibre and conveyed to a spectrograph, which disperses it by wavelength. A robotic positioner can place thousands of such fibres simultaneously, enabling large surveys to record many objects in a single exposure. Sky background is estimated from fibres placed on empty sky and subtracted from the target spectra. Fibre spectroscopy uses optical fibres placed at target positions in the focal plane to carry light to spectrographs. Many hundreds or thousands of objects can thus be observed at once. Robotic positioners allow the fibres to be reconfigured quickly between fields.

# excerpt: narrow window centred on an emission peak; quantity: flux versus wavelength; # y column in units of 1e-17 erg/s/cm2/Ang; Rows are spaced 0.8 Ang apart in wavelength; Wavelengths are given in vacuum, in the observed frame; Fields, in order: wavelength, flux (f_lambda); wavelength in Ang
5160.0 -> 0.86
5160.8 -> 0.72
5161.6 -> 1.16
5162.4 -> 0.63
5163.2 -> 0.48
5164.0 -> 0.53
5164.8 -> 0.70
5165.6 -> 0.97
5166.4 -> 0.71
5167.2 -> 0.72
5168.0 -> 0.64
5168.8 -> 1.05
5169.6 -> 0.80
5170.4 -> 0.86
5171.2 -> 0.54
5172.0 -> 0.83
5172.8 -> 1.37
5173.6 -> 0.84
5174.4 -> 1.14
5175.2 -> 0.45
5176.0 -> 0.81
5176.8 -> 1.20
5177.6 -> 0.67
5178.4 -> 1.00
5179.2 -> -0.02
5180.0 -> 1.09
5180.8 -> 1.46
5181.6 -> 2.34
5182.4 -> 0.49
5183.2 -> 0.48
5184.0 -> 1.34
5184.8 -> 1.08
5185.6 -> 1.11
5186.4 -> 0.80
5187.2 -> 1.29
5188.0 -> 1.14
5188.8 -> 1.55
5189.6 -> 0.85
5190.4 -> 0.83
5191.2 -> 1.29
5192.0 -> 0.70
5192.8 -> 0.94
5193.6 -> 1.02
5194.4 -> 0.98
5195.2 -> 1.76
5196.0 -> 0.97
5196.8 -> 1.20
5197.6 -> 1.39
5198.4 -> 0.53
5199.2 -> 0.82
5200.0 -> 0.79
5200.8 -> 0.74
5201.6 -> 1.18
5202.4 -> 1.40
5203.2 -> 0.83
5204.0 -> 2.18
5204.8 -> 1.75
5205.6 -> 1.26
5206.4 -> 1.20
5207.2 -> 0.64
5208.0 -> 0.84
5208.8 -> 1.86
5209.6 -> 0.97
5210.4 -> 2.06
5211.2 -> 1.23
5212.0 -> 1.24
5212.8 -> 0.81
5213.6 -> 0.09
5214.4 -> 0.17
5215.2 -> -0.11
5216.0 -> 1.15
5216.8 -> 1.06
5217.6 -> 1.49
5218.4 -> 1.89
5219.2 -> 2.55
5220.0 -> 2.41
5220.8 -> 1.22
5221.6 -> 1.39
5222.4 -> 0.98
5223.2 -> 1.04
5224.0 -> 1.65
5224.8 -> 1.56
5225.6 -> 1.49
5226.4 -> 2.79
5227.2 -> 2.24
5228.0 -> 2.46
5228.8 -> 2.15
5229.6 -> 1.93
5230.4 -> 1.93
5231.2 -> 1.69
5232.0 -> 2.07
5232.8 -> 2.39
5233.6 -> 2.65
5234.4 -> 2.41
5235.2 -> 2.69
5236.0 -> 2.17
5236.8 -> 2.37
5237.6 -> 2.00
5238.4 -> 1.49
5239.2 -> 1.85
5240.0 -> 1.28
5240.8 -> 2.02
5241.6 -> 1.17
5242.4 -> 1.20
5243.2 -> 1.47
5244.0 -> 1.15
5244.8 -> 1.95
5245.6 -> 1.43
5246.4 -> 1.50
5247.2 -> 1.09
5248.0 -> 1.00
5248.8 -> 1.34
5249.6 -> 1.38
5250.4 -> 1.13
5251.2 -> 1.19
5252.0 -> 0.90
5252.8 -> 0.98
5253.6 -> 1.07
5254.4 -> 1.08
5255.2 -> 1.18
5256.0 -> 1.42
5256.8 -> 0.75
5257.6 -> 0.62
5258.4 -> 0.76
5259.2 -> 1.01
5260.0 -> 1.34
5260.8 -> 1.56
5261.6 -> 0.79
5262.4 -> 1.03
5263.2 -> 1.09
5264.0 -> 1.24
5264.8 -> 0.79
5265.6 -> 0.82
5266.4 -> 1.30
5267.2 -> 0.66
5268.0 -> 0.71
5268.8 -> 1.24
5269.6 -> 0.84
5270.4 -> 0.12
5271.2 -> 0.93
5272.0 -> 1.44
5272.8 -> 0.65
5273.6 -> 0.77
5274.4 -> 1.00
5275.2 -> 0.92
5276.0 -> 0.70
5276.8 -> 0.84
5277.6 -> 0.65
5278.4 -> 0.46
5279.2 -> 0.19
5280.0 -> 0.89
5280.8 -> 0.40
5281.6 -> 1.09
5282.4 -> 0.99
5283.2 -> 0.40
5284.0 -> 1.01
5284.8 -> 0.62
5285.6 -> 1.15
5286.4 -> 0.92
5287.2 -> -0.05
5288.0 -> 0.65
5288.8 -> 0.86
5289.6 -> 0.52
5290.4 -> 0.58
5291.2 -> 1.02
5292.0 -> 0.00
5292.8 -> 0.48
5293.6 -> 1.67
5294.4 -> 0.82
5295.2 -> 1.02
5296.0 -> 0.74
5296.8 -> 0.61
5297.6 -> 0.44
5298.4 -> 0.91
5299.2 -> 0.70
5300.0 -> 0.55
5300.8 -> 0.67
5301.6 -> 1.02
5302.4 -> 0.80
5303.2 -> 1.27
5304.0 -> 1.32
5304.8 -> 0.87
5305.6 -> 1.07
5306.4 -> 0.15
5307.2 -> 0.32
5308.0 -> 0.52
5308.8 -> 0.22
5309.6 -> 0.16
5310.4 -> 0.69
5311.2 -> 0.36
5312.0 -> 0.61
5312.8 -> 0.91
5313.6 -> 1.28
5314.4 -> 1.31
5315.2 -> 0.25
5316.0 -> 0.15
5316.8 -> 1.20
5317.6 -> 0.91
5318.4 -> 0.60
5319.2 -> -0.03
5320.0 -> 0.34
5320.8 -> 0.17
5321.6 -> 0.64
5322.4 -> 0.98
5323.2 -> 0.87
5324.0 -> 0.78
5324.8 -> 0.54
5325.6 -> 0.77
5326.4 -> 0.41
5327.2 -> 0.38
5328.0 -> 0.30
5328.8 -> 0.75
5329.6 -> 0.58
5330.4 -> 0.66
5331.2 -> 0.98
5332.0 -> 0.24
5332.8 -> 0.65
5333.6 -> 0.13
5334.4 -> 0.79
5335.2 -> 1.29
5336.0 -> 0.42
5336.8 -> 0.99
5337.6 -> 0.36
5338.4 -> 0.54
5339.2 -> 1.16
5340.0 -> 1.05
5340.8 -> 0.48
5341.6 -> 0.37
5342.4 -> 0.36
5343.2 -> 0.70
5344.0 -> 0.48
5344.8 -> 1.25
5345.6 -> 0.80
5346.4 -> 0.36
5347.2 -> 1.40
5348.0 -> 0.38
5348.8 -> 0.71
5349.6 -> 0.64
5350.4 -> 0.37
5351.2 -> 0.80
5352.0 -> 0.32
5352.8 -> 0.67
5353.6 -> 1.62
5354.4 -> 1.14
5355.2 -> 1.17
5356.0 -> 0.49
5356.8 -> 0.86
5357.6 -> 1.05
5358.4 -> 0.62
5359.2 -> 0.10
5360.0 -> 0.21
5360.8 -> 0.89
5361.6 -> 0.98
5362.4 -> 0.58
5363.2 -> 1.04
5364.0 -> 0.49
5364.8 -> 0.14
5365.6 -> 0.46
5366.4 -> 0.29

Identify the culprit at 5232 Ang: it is C IV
